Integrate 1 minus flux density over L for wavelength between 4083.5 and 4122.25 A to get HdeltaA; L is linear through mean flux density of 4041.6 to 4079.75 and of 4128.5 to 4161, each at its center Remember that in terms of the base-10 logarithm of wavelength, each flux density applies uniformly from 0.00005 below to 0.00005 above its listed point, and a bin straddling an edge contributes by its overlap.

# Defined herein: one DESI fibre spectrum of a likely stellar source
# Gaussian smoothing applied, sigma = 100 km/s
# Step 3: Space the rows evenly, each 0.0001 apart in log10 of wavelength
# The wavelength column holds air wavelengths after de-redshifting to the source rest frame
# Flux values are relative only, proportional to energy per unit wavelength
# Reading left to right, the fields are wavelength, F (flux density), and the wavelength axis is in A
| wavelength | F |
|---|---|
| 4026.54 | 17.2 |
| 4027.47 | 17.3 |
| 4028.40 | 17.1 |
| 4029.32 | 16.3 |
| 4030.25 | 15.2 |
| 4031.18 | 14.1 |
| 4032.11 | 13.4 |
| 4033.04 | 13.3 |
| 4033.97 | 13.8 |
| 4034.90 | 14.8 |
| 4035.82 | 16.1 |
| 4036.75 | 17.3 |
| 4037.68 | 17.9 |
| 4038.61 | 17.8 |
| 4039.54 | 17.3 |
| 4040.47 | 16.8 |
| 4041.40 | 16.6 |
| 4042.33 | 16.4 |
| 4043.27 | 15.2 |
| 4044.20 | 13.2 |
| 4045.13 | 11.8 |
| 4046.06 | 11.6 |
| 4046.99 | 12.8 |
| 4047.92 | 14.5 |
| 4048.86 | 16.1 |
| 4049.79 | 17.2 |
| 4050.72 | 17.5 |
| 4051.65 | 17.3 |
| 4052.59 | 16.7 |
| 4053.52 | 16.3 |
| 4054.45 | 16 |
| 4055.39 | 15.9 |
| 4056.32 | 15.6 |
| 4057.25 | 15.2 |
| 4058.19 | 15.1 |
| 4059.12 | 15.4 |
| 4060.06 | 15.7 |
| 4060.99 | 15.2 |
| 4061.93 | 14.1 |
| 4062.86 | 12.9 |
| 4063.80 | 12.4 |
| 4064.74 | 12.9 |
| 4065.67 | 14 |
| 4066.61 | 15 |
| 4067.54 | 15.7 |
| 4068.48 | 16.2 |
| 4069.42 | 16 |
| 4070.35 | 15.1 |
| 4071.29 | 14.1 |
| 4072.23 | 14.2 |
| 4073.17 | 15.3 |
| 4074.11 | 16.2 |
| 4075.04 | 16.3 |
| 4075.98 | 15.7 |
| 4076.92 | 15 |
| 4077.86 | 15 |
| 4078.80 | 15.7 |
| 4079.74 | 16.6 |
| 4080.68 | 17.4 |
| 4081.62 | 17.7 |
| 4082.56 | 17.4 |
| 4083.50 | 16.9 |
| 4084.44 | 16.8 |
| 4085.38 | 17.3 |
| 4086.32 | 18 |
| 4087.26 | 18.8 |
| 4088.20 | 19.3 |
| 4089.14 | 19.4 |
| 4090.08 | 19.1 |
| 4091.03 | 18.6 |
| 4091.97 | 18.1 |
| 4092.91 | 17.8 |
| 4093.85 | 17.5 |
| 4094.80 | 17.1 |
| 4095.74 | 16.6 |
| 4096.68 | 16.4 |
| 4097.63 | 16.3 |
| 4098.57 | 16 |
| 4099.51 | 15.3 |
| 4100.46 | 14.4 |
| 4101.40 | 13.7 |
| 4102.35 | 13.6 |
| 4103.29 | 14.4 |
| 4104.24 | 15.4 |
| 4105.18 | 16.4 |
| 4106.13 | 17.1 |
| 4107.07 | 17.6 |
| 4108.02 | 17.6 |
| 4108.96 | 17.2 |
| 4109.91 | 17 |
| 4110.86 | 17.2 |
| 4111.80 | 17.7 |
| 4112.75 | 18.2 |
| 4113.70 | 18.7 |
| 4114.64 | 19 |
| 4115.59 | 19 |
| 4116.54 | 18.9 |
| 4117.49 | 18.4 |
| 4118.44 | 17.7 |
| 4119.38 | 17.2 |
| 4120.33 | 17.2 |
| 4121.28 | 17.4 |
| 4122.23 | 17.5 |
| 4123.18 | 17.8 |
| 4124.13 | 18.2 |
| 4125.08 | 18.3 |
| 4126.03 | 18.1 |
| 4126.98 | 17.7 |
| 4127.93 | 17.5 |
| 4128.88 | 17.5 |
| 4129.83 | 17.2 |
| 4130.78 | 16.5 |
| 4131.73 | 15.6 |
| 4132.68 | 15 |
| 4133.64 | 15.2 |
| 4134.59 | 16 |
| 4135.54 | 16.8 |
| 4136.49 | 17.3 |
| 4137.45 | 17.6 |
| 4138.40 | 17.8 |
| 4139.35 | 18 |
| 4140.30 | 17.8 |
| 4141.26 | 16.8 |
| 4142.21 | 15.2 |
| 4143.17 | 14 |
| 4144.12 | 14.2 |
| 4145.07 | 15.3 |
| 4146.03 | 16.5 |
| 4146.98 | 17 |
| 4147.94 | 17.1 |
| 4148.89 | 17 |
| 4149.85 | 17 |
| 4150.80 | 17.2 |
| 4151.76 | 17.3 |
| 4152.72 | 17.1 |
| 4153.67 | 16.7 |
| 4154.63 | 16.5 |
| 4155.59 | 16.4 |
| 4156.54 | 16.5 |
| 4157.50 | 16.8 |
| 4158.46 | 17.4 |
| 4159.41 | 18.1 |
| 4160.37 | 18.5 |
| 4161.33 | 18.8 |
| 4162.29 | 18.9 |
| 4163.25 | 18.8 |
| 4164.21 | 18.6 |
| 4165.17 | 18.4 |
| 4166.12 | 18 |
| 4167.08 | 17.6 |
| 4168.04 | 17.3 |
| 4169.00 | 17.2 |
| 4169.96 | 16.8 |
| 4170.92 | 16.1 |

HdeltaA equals -3.3 A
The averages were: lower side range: 15.1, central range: 17.2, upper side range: 16.7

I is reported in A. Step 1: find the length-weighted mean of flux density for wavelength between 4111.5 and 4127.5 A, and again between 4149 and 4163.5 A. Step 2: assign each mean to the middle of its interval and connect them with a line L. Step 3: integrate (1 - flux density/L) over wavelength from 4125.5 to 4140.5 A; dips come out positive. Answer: 0.7 A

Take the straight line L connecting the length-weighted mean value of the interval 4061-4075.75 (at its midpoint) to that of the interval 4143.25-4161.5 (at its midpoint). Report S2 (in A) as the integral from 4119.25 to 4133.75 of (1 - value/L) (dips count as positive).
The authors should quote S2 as -0.9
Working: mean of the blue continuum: 14.7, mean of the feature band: 17.2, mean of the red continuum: 16.8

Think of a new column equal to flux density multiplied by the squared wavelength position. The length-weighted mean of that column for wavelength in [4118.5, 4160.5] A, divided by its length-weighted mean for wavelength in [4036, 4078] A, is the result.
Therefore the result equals 1.15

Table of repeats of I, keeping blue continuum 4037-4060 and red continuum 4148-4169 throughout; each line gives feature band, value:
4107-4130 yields -1.3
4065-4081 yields 0.7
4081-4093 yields -1.3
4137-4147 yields 0.5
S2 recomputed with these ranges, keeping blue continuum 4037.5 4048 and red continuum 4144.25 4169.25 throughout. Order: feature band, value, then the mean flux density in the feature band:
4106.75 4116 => -0.8 A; 17.9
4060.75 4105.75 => -0.4 A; 16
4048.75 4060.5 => -0.6 A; 16.2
